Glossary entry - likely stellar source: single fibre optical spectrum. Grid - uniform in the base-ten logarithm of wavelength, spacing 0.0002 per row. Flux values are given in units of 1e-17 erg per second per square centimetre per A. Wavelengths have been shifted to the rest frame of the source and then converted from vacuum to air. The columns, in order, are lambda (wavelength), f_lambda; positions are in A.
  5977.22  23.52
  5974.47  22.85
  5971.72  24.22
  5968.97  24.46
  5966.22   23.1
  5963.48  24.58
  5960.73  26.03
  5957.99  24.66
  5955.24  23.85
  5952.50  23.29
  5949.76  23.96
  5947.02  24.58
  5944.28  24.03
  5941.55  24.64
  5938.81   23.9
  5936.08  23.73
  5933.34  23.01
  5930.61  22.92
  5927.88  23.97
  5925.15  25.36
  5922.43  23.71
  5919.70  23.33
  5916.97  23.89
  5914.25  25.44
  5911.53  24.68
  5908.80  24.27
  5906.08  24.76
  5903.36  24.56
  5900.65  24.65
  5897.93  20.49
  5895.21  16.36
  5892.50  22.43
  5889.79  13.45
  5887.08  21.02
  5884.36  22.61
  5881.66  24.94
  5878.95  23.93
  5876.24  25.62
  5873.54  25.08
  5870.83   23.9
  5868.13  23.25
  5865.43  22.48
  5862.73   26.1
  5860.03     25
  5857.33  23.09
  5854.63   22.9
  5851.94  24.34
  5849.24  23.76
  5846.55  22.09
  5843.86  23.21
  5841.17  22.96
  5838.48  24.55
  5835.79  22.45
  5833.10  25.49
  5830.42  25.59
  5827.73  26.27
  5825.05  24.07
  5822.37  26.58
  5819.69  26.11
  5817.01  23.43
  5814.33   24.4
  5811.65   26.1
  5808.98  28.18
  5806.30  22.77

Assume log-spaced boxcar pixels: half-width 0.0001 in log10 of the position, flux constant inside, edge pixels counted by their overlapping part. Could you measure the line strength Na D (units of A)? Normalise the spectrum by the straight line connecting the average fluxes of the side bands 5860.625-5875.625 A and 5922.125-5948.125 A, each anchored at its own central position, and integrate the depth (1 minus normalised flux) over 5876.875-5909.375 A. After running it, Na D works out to 2.95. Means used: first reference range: 24.3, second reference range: 24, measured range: 22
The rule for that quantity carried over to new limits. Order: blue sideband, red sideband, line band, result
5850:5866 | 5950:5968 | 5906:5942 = 0.14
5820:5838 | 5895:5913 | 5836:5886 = 0.98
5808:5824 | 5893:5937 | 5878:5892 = 1.71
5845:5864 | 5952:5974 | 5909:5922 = -0.10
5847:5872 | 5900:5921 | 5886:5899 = 2.98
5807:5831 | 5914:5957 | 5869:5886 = 0.33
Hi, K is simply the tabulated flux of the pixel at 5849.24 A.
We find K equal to 23.76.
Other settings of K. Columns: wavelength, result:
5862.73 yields 26.1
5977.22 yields 23.52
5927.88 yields 23.97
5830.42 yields 25.59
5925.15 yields 25.36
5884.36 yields 22.61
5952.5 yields 23.29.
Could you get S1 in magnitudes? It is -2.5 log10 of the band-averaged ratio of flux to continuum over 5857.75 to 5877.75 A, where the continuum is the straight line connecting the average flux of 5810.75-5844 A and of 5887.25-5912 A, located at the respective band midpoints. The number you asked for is -0.07 mag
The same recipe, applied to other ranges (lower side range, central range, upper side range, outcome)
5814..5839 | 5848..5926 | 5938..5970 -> 0.060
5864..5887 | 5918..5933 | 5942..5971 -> 0.013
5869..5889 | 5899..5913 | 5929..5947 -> -0.038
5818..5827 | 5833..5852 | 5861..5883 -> 0.075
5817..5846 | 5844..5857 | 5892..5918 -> 0.044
